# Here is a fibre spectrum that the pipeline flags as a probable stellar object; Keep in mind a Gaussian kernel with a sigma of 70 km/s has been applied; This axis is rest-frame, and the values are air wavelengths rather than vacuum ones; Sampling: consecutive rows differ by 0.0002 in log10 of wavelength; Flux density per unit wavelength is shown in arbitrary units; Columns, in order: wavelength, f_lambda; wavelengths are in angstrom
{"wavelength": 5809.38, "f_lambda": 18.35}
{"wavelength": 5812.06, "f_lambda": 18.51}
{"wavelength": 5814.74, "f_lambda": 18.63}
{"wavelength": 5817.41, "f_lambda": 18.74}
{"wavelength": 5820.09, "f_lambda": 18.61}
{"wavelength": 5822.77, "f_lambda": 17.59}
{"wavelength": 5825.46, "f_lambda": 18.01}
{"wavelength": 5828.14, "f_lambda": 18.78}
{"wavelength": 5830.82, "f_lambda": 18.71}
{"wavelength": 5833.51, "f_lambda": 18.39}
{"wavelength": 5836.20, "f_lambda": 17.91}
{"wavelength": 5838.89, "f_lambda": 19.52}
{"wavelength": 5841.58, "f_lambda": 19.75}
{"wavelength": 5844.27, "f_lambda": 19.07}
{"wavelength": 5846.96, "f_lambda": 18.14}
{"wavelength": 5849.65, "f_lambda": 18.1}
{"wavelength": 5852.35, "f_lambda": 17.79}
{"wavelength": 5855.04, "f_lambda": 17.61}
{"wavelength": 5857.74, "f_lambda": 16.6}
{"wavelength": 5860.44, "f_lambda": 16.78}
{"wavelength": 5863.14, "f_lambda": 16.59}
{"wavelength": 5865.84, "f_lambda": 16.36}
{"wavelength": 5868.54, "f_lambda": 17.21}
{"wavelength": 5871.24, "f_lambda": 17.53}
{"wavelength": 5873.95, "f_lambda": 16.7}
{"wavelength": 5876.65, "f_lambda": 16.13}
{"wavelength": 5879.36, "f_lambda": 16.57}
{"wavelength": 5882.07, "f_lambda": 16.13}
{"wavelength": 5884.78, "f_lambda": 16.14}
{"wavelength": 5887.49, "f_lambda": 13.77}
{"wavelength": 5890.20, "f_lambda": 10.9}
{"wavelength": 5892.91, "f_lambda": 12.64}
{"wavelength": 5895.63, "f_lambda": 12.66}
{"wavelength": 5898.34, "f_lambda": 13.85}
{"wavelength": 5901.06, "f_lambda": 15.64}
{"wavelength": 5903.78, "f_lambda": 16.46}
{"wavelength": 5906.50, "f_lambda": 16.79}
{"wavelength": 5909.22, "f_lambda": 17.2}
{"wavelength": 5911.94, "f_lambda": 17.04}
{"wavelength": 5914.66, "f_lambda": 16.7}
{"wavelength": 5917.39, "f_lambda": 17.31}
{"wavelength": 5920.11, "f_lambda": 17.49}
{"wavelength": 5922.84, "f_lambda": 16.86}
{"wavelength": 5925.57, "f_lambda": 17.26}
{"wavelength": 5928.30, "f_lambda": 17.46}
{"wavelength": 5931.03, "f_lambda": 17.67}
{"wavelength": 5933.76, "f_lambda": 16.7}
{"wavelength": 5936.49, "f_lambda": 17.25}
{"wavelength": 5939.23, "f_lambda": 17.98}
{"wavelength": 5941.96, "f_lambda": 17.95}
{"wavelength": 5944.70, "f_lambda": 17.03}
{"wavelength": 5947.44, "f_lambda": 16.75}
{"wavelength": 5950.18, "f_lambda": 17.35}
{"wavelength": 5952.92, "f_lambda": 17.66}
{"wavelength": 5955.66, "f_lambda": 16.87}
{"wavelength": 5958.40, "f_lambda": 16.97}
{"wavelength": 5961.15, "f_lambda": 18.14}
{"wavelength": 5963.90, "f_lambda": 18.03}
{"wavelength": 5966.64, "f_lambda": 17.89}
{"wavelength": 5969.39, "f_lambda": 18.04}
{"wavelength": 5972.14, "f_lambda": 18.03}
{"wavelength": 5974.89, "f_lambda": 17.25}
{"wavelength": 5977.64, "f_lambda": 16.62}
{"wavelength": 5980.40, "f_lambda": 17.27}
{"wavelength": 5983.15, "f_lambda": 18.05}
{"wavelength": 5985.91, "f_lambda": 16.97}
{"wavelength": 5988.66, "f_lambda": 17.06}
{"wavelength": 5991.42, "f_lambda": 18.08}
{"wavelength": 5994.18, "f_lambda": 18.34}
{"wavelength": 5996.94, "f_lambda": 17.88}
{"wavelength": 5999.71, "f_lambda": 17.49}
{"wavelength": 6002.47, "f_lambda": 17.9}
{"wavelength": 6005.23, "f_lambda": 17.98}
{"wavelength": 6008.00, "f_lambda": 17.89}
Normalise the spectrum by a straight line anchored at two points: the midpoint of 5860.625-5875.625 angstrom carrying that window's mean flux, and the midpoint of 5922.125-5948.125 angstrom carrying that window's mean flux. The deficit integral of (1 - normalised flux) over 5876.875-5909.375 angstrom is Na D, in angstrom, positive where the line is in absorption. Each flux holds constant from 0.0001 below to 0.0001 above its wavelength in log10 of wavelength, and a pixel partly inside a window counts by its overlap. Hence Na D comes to 4.2 angstrom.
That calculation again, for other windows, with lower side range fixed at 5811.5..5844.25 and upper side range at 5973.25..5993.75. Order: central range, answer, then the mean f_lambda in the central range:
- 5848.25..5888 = 3.41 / 16.7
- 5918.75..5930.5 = 0.37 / 17.3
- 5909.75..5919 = 0.46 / 17.1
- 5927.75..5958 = 0.67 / 17.3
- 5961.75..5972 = -0.28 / 18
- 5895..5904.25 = 1.75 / 14.6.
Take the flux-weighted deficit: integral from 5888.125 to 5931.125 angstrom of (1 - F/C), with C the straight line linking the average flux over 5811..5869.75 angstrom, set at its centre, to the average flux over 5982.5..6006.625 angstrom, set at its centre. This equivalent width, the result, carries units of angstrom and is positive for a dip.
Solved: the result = 5.11 angstrom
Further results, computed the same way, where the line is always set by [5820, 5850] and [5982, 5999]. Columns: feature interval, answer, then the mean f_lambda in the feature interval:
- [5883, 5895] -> 3.2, 13.4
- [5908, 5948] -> 1.8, 17.3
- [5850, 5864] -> 1.0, 17.2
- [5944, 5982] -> 0.9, 17.4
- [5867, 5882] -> 1.3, 16.8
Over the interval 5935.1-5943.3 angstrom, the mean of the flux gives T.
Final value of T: 17.7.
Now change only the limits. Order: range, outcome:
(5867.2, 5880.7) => 16.8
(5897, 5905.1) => 15.3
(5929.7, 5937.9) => 17.2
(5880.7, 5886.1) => 16.1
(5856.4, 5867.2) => 16.6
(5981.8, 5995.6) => 17.7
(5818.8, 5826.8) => 18.1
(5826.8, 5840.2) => 18.7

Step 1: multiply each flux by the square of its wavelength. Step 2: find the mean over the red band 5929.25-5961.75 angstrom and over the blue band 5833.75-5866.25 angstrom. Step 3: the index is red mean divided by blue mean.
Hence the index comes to 1.0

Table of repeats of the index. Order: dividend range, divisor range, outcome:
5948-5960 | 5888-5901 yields 1.36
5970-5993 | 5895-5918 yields 1.12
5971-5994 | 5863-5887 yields 1.10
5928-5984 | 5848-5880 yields 1.06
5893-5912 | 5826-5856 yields 0.85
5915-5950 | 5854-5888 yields 1.07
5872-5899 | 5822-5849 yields 0.80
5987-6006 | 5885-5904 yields 1.35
